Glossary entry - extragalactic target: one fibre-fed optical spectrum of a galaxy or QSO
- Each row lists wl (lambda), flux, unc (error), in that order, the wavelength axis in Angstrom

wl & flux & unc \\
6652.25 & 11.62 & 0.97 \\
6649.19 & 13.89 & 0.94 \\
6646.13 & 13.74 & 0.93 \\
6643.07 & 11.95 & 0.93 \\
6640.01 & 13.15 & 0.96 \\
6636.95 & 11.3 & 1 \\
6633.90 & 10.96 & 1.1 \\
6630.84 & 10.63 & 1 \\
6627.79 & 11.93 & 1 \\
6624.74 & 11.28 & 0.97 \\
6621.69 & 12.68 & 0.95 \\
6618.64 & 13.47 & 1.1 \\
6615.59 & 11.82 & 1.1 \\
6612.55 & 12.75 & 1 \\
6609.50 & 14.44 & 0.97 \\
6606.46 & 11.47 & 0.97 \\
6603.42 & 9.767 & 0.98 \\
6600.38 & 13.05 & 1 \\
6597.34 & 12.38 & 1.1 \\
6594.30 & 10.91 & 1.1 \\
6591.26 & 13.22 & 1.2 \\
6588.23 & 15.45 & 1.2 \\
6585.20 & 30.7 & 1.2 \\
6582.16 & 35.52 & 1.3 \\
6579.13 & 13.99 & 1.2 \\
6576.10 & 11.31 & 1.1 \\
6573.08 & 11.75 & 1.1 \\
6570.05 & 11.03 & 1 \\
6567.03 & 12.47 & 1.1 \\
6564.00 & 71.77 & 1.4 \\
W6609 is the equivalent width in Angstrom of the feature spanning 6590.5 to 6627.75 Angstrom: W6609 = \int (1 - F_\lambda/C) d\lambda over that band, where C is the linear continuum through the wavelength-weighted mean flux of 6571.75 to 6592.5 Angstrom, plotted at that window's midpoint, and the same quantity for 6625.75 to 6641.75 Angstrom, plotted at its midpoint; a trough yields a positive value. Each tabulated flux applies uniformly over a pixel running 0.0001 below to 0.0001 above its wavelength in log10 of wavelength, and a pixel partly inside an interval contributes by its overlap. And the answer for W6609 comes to 6.76 Angstrom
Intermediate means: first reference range 19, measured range 12.2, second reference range 11.6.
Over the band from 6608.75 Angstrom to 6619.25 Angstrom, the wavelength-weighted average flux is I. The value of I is 13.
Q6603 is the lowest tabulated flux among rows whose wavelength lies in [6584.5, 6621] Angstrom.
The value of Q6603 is 9.767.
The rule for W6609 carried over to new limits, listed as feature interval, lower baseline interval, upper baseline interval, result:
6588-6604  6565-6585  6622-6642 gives 3.6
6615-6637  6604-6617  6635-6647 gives 1.1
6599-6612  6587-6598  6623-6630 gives 0.2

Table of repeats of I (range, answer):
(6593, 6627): 12.2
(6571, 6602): 16.7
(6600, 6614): 12.2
